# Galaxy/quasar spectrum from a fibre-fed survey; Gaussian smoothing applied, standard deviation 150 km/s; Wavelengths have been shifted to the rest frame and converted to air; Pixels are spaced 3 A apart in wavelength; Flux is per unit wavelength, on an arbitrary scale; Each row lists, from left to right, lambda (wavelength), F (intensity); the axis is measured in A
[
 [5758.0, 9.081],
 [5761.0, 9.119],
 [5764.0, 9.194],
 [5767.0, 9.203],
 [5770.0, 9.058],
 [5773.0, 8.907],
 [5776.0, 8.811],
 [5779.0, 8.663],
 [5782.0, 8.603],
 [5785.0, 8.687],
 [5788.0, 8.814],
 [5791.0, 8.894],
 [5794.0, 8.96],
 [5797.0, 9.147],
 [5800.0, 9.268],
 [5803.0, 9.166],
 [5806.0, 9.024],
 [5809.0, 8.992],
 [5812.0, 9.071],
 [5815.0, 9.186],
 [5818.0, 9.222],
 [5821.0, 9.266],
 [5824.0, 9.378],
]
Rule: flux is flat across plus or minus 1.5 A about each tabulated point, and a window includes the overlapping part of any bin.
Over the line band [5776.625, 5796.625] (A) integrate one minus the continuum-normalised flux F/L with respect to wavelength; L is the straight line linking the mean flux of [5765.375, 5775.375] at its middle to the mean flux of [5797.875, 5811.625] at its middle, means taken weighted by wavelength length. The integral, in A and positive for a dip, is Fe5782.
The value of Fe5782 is 0.6 A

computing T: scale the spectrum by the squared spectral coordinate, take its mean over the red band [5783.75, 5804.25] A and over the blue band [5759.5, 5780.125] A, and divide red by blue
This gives 1.01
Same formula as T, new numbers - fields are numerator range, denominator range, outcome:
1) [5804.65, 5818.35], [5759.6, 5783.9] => 1.03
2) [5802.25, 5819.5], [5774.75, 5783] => 1.06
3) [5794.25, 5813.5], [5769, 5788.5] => 1.05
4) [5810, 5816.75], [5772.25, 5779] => 1.05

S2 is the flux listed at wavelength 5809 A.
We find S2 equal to 8.992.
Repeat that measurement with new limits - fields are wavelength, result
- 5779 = 8.663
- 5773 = 8.907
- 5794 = 8.96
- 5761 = 9.119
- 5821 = 9.266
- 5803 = 9.166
